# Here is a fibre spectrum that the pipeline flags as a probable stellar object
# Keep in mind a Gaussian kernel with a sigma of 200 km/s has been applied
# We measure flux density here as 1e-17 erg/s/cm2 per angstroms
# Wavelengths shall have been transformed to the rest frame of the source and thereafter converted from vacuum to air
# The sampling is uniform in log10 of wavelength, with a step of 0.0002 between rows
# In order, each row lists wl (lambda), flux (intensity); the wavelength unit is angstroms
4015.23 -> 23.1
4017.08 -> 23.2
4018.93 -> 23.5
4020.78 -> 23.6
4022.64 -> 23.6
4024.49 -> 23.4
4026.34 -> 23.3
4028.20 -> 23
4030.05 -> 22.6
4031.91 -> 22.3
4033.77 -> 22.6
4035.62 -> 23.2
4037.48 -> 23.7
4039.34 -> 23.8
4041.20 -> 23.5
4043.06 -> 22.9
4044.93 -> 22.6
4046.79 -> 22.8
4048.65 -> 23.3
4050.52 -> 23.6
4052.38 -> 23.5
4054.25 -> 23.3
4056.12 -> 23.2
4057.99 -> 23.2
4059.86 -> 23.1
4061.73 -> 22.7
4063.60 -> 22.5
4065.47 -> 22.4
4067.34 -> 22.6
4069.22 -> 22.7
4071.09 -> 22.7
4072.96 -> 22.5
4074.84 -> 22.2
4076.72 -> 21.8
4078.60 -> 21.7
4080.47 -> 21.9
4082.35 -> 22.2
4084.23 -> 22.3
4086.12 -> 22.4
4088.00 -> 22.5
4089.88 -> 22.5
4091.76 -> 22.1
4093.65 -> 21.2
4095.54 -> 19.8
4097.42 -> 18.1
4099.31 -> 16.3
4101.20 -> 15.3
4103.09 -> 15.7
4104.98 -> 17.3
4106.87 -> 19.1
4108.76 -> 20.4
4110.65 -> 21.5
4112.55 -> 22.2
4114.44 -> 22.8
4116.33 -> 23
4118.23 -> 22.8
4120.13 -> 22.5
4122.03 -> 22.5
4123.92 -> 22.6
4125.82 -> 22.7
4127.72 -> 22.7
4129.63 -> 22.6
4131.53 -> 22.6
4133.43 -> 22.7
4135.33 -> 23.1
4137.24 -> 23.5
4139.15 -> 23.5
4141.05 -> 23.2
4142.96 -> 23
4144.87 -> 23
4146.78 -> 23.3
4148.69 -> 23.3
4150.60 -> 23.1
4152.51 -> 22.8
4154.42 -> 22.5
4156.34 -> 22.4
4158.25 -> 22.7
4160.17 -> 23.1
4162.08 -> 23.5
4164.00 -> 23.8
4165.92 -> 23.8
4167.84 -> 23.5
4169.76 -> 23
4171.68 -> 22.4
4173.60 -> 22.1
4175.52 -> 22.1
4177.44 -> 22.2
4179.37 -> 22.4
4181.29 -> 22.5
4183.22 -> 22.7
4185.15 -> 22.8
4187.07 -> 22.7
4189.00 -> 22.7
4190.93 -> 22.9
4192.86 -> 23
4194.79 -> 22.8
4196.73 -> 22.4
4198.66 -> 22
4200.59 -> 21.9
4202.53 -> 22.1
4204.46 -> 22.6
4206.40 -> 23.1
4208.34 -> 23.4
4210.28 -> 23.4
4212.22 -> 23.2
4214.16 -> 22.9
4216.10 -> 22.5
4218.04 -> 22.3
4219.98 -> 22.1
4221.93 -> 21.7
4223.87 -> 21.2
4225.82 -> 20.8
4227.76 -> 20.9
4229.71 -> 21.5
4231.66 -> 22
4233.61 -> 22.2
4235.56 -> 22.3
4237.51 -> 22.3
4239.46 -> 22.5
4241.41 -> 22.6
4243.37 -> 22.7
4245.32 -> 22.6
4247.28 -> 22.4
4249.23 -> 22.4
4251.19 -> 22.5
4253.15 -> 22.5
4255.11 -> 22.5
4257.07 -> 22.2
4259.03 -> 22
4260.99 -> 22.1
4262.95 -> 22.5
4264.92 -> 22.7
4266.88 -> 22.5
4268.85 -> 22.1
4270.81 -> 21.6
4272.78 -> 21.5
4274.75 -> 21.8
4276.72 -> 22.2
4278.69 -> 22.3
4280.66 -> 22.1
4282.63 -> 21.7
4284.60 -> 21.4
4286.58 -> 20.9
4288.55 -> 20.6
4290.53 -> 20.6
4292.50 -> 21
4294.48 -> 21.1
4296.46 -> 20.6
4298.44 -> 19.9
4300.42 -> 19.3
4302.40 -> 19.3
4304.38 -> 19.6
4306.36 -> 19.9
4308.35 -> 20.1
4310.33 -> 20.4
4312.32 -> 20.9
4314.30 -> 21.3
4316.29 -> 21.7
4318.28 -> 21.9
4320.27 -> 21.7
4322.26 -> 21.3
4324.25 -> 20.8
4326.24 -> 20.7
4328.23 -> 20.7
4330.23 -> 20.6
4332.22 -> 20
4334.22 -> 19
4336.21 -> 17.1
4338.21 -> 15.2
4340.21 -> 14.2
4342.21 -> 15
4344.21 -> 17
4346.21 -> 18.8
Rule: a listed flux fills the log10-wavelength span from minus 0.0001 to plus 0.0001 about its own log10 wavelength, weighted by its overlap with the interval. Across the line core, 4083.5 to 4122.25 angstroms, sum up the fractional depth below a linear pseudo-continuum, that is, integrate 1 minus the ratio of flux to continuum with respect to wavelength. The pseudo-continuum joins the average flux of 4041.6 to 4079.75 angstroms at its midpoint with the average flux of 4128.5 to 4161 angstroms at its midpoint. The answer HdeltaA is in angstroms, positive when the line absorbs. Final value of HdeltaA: 3.94 angstroms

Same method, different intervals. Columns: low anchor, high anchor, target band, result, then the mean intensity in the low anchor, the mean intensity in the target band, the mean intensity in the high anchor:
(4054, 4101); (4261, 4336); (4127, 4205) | -4.8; 21.8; 22.8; 21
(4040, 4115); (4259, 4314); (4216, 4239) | -0.6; 21.6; 21.8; 21.2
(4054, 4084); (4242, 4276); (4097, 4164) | 1.8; 22.5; 21.8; 22.3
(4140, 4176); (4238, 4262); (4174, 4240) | 1.0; 23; 22.4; 22.4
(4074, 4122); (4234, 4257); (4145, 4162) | -1.2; 20.8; 22.9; 22.5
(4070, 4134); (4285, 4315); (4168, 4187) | -1.4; 21.3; 22.5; 20.4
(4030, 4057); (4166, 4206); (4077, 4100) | 1.8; 23.1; 21.2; 22.6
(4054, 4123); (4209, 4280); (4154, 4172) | -1.1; 21.4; 23.1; 22.2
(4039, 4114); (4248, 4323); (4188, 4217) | -1.7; 21.6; 22.7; 21.4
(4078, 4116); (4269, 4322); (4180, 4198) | -1.8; 20.4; 22.7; 21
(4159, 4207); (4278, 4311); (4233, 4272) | -1.7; 22.7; 22.4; 20.6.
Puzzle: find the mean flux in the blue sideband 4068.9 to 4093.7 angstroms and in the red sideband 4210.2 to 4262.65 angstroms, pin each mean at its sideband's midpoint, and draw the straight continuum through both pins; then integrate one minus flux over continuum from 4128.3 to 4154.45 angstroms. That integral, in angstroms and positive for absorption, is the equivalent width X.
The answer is -1.0 angstroms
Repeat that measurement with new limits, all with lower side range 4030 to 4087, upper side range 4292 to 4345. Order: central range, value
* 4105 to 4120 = 0.4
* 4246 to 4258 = -1.2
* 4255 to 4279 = -2.2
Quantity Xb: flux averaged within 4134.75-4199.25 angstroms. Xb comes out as 22.9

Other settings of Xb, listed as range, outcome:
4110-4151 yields 22.8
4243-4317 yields 21.4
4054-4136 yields 21.6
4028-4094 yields 22.7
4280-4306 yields 20.6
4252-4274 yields 22.2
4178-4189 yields 22.6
